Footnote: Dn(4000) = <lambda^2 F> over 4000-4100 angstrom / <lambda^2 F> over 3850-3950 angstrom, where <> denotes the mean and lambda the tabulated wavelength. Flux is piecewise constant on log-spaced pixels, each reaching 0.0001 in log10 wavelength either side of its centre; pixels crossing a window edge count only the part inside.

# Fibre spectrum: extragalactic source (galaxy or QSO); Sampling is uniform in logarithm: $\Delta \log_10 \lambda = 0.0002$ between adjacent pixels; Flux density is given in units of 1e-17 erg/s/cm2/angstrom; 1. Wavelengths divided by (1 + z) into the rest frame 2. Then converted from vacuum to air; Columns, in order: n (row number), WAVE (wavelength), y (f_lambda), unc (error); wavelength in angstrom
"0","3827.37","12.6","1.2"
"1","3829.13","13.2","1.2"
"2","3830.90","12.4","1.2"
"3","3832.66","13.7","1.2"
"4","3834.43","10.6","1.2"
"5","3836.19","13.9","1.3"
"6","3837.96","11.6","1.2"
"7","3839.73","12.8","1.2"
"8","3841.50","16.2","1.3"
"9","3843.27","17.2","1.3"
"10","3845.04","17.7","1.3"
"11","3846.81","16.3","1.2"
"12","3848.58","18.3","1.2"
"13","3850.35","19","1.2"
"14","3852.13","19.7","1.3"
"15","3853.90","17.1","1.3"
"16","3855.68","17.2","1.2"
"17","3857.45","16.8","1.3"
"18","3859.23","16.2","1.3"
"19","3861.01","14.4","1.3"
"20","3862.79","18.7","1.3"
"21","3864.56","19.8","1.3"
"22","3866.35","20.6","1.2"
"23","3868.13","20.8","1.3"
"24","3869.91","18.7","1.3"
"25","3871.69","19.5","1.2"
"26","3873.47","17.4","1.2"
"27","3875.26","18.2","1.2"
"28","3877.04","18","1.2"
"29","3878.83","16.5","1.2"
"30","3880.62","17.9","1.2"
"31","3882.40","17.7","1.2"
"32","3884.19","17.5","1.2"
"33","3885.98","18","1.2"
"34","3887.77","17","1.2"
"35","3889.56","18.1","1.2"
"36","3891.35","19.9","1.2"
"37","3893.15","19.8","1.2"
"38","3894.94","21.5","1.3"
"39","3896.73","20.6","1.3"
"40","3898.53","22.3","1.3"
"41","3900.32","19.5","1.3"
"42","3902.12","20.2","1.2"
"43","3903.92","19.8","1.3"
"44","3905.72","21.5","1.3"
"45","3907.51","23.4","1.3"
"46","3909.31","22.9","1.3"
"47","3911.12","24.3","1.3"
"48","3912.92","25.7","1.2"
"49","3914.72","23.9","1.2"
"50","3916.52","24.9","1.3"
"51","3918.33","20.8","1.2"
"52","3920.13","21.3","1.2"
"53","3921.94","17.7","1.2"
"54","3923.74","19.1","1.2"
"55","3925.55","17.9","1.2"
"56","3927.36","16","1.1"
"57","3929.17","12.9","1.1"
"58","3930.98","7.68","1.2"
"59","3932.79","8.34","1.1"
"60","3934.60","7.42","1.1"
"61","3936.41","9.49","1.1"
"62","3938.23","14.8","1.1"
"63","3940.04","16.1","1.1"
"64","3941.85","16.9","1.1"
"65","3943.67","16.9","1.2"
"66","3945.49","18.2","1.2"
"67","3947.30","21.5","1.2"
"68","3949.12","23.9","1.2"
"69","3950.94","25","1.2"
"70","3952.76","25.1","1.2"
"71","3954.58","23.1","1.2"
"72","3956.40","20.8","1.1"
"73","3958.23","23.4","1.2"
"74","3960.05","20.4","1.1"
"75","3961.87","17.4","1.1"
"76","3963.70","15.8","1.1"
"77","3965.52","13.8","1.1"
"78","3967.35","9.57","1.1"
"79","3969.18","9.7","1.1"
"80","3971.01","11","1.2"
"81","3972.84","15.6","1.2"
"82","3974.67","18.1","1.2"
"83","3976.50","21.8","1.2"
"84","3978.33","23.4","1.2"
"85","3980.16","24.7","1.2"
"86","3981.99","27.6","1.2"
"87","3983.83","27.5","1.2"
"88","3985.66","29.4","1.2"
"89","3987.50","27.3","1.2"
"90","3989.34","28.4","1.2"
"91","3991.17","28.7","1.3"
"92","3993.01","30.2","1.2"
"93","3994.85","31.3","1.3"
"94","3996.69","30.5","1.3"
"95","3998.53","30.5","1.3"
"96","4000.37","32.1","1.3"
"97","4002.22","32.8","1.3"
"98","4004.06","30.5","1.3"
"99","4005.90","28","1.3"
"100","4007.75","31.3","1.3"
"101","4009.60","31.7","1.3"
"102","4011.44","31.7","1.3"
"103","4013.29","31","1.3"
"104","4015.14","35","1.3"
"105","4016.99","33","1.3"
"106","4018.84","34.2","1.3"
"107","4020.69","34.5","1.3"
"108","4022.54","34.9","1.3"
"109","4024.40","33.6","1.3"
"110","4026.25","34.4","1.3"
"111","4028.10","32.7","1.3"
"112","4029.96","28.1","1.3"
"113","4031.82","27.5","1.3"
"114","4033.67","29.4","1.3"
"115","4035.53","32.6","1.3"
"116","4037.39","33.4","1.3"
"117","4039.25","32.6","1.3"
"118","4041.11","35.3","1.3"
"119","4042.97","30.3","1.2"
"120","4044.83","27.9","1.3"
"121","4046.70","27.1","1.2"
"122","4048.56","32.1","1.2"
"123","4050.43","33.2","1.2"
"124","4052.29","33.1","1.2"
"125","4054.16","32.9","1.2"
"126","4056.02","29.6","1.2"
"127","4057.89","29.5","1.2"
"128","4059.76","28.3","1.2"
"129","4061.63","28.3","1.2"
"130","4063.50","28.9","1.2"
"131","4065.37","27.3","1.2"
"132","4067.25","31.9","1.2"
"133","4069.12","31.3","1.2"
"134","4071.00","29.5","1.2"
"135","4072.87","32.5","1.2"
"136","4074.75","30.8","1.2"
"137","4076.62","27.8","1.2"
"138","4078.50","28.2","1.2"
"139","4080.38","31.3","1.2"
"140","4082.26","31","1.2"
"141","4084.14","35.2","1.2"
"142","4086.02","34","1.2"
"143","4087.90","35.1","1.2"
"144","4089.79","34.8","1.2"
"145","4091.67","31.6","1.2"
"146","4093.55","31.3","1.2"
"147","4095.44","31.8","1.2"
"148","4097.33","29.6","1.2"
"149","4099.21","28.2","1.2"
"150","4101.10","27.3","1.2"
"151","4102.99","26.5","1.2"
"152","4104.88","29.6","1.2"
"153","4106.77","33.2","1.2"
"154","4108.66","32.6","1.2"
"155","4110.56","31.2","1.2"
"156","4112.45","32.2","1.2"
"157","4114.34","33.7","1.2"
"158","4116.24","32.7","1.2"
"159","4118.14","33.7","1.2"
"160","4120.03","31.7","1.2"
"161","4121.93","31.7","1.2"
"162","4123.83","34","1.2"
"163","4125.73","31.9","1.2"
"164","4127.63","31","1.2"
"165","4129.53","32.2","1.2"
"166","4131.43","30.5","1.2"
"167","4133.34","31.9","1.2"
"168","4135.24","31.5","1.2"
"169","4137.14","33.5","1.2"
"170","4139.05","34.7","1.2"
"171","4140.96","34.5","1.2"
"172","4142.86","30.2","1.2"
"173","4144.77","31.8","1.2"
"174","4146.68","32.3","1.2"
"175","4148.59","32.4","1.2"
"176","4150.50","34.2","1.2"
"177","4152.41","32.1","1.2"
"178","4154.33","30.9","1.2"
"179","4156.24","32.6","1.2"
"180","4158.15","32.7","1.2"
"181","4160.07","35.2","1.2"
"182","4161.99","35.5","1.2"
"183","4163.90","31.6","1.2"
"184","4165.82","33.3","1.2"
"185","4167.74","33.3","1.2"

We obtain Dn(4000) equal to 1.84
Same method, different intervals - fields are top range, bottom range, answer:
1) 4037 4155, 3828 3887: 2.11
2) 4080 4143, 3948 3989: 1.65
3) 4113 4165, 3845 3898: 2.03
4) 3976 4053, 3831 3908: 1.84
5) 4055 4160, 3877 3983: 1.84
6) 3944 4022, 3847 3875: 1.48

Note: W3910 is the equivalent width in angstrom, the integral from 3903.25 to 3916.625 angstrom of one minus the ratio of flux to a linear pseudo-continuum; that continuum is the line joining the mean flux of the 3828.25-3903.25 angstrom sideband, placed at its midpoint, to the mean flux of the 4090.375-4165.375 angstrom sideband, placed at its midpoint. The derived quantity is -2.3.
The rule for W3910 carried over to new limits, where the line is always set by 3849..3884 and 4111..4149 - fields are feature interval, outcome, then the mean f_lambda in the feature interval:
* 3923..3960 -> 8.3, 17.3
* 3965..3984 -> 4.6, 18.2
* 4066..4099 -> -1.9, 31.5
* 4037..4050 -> -1.7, 31.2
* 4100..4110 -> 0.4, 29.8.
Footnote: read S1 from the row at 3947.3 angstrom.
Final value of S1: 21.5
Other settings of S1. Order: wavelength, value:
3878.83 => 16.5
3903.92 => 19.8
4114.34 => 33.7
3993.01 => 30.2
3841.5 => 16.2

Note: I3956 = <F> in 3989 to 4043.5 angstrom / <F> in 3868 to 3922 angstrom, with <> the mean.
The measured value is 1.57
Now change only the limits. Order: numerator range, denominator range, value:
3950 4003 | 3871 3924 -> 1.15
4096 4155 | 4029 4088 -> 1.03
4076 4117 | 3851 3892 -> 1.73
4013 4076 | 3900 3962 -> 1.64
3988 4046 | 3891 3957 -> 1.64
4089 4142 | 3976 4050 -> 1.04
